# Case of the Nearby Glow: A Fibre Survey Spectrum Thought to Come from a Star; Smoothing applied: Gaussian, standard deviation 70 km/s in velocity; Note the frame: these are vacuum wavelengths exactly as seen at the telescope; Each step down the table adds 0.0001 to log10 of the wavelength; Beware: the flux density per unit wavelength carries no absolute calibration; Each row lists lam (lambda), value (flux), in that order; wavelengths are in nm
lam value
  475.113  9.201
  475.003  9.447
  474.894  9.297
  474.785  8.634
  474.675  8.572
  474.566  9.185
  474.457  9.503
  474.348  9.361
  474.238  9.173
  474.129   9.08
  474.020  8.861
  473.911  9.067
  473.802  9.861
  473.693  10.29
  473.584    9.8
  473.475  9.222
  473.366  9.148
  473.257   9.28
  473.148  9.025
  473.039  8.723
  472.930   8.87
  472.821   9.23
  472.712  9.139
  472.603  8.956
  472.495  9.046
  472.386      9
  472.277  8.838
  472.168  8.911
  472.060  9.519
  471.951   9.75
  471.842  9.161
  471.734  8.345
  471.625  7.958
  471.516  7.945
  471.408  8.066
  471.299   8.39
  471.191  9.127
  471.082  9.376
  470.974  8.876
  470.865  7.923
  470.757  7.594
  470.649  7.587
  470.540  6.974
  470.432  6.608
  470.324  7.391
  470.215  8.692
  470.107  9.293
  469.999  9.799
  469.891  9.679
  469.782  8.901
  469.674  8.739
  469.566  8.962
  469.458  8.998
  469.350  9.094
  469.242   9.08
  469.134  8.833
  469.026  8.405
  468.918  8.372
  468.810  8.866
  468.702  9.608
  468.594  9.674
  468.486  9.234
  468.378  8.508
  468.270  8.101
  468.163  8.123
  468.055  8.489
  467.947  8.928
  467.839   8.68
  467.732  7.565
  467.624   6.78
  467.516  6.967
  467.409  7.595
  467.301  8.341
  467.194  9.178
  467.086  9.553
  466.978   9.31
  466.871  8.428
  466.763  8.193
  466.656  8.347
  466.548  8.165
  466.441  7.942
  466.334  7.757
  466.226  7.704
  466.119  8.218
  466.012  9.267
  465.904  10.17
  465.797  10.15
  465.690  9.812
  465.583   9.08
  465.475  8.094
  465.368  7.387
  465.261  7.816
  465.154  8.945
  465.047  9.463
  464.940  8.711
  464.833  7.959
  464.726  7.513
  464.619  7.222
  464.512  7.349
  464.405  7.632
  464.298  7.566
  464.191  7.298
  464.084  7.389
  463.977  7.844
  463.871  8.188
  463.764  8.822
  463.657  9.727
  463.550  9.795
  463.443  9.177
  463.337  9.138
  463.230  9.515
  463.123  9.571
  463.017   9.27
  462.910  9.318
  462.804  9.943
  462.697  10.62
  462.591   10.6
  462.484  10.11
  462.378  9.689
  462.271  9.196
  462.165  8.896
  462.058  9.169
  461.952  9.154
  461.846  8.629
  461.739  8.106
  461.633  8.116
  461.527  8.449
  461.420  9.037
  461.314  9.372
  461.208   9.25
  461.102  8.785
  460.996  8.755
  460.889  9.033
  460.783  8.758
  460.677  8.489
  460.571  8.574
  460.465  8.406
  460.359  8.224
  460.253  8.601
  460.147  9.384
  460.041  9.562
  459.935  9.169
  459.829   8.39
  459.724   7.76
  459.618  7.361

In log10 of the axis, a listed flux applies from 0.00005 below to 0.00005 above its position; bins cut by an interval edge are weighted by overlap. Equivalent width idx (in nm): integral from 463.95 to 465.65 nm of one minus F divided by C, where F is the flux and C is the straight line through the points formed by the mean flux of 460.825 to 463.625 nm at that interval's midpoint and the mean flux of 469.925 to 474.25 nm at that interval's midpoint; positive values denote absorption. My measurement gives 0.22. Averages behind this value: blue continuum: 9.26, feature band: 7.97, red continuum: 8.8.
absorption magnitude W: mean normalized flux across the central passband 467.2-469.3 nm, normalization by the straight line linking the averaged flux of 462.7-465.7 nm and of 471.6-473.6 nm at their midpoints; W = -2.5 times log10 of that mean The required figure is 0.04 mag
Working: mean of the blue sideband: 8.57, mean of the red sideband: 9.05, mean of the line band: 8.45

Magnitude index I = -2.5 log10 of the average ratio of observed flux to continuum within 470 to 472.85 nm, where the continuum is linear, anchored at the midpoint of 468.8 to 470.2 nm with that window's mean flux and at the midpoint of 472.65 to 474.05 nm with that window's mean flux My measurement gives 0.07 mag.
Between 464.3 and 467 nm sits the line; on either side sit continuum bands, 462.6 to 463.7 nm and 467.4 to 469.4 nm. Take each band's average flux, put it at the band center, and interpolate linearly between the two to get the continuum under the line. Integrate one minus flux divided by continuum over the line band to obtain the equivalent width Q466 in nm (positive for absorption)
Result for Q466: 0.20 nm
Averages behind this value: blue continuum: 9.65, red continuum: 8.49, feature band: 8.4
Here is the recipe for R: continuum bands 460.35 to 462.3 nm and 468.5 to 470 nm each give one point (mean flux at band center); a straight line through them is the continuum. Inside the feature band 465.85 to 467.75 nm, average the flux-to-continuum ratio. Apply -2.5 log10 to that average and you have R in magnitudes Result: 0.081 mag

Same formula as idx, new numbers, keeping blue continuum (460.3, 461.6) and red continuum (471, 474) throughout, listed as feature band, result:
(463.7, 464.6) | 0.11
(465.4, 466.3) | -0.01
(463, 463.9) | -0.05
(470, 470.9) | 0.11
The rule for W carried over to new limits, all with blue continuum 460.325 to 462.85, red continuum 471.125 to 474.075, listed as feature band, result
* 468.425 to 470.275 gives 0.00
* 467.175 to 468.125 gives 0.13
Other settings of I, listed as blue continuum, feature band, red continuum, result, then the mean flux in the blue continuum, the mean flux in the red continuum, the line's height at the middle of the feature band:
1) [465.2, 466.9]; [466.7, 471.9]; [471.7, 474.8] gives 0.039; 8.54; 9.17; 8.82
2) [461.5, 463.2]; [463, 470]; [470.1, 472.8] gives 0.045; 9.32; 8.49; 8.94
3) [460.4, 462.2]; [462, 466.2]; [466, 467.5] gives -0.037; 8.76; 8.37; 8.56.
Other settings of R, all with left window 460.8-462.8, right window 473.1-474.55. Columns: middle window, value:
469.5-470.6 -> 0.098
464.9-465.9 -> 0.039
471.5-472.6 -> 0.053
